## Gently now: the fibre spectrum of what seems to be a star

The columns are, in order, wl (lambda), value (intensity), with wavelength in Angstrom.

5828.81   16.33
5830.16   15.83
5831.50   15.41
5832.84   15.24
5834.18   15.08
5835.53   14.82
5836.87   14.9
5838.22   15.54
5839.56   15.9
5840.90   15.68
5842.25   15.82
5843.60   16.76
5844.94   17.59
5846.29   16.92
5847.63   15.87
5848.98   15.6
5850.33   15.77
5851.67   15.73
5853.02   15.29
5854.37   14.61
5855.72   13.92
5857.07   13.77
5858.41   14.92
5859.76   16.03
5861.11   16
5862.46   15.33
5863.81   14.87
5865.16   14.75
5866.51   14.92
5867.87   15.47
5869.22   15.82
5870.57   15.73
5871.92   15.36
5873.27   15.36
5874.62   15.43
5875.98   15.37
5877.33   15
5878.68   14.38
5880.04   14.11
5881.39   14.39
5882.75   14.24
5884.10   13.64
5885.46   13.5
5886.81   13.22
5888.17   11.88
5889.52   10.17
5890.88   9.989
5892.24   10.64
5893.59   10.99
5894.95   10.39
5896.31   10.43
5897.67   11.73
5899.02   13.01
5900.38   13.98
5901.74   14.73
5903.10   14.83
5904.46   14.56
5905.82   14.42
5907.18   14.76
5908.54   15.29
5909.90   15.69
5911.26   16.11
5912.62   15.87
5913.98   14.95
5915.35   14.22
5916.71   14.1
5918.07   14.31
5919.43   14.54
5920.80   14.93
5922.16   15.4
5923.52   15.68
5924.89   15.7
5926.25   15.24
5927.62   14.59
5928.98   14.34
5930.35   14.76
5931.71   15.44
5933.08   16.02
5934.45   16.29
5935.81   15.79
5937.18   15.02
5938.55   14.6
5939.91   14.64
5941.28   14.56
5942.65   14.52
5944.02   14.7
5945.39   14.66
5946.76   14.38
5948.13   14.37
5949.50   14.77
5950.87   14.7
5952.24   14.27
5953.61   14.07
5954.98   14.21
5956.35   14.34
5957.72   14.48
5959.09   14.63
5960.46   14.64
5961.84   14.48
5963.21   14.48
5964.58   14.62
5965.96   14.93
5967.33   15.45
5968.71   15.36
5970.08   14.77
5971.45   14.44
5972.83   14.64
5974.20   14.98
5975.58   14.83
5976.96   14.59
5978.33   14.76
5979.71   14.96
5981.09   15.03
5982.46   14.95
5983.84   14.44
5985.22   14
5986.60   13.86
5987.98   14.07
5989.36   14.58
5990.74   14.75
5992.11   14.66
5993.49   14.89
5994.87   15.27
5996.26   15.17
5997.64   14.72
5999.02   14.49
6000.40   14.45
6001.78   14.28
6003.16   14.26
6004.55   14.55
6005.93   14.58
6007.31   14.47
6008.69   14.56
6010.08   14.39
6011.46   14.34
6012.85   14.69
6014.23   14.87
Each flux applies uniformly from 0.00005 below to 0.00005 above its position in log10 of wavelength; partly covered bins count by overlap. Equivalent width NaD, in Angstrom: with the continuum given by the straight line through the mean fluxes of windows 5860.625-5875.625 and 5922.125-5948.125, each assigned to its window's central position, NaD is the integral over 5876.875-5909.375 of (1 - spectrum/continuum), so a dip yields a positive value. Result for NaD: 4.6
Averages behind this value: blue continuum 15.4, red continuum 15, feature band 13.1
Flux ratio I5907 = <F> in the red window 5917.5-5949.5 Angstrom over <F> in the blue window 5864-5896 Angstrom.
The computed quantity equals 1.1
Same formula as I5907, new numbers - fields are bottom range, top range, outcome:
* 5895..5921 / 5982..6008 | 1.02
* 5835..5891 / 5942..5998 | 0.98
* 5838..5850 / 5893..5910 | 0.83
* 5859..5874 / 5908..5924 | 0.98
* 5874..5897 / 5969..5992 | 1.14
